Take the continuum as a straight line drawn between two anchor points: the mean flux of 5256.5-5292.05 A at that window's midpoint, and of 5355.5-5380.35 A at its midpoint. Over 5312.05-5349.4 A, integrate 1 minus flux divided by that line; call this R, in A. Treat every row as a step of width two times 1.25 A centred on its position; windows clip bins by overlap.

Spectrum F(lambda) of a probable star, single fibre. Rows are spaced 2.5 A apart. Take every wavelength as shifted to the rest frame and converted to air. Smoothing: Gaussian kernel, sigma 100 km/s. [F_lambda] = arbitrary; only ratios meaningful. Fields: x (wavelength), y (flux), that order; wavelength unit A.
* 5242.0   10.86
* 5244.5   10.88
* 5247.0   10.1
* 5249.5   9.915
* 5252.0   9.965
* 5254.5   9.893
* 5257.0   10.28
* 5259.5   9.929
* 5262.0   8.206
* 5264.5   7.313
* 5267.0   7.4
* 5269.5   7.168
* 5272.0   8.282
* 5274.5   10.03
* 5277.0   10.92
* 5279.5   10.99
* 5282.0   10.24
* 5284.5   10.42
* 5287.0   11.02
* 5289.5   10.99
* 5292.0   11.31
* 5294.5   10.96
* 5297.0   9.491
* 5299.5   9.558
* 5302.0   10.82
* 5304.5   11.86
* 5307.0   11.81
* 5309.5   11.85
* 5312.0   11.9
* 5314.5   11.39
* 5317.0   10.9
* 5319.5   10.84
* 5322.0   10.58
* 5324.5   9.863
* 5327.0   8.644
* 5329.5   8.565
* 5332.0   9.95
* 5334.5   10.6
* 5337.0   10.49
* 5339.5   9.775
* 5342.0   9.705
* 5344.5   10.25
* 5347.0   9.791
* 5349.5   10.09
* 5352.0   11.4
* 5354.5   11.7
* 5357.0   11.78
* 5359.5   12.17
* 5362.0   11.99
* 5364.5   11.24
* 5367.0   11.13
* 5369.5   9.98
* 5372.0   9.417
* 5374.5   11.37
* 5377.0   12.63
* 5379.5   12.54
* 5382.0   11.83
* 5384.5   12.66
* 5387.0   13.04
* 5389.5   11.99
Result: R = 1.8 A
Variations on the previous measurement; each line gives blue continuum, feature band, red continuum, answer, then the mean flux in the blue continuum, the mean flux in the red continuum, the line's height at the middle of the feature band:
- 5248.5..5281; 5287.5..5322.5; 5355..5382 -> -3.19 A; 9.26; 11.5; 10.1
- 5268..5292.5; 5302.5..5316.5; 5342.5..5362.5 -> -1.60 A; 10.1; 11.1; 10.5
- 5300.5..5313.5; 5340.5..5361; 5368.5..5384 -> 1.07 A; 11.6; 11.4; 11.5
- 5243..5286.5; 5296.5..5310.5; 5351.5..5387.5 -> -0.85 A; 9.56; 11.6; 10.3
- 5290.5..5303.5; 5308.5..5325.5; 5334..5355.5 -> -1.00 A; 10.5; 10.4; 10.4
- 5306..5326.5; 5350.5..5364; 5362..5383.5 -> -0.60 A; 11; 11.3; 11.2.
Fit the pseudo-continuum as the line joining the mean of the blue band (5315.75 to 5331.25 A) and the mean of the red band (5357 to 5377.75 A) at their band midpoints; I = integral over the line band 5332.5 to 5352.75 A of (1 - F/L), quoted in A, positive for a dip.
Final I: 0.5 A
